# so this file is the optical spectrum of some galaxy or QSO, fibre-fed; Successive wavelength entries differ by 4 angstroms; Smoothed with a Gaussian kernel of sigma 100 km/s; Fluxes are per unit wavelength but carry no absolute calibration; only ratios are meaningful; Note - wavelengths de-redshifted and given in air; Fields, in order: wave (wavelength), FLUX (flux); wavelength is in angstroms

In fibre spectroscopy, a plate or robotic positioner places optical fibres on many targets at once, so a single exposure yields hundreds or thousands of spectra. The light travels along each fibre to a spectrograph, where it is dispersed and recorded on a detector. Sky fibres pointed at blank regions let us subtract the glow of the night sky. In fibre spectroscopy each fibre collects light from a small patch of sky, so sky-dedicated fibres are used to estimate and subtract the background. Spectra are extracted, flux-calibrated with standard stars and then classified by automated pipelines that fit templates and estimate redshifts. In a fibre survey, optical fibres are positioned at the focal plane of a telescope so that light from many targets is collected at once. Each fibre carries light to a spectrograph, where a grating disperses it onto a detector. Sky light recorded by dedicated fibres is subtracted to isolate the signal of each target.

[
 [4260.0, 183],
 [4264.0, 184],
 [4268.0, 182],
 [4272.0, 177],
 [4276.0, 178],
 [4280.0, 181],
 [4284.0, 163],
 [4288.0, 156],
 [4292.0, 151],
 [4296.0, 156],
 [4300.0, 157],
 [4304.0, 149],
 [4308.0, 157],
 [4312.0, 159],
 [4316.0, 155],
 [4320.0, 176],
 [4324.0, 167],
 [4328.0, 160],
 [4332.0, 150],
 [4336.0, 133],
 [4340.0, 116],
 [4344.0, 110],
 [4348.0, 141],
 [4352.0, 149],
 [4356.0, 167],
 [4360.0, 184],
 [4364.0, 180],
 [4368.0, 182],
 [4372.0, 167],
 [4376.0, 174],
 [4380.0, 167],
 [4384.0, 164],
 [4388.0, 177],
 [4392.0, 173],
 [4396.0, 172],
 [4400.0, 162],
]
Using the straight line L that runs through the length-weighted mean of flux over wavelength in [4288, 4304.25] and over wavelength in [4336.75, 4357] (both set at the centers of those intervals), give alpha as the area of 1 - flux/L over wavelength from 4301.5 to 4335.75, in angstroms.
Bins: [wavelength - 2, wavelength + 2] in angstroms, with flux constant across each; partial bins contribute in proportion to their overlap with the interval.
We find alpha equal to -2.90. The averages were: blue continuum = 154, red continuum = 135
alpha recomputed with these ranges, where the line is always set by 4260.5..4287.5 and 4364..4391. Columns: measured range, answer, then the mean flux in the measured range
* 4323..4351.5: 5.7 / 139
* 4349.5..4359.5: 0.7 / 161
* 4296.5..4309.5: 1.6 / 154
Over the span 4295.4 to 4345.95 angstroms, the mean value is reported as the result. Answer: 149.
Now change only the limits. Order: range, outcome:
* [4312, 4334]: 161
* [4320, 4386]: 158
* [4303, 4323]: 160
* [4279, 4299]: 160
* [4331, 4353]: 132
